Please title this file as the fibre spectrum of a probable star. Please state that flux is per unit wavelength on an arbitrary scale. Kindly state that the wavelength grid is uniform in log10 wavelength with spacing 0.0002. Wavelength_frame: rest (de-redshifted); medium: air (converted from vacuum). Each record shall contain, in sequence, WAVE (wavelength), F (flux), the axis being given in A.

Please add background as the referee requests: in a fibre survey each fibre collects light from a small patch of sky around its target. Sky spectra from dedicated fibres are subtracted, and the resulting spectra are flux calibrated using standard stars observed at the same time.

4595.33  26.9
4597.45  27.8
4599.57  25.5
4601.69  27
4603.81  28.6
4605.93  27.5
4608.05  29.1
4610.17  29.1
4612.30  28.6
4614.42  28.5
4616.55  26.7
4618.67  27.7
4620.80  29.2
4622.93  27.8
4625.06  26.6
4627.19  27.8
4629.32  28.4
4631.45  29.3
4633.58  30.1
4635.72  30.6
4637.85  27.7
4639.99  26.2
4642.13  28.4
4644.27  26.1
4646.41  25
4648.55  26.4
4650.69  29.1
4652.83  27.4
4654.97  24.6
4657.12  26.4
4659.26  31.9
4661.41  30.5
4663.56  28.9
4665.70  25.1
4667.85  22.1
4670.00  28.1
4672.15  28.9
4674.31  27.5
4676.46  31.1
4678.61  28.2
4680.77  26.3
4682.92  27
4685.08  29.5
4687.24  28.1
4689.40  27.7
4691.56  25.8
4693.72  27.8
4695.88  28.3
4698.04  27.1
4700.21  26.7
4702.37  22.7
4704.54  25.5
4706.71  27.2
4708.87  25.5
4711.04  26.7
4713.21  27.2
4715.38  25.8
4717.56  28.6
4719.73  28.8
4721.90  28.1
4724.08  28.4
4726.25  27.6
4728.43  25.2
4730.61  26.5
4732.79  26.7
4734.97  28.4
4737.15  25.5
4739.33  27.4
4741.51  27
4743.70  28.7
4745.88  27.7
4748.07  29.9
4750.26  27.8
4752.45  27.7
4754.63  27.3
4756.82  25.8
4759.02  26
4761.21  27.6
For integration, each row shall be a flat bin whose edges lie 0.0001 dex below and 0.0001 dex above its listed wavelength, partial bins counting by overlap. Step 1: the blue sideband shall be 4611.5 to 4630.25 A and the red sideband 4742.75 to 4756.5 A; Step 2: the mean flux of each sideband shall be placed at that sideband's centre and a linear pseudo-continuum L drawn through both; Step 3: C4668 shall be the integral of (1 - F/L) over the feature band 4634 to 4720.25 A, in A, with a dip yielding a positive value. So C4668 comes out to 2.01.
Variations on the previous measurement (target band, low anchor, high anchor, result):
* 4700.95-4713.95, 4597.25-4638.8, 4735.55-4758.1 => 0.90 A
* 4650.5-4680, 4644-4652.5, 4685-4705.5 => -1.11 A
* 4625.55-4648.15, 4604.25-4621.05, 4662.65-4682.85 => 0.02 A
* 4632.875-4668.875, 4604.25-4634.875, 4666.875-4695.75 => 0.70 A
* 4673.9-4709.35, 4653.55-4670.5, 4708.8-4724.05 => 0.15 A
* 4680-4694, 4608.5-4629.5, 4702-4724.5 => -0.14 A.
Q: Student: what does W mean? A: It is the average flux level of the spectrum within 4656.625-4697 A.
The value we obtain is 27.9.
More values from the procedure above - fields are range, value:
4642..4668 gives 27.2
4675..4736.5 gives 27.2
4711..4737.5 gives 27.3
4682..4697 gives 27.7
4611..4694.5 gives 27.8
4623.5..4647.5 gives 27.8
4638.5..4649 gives 26.5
